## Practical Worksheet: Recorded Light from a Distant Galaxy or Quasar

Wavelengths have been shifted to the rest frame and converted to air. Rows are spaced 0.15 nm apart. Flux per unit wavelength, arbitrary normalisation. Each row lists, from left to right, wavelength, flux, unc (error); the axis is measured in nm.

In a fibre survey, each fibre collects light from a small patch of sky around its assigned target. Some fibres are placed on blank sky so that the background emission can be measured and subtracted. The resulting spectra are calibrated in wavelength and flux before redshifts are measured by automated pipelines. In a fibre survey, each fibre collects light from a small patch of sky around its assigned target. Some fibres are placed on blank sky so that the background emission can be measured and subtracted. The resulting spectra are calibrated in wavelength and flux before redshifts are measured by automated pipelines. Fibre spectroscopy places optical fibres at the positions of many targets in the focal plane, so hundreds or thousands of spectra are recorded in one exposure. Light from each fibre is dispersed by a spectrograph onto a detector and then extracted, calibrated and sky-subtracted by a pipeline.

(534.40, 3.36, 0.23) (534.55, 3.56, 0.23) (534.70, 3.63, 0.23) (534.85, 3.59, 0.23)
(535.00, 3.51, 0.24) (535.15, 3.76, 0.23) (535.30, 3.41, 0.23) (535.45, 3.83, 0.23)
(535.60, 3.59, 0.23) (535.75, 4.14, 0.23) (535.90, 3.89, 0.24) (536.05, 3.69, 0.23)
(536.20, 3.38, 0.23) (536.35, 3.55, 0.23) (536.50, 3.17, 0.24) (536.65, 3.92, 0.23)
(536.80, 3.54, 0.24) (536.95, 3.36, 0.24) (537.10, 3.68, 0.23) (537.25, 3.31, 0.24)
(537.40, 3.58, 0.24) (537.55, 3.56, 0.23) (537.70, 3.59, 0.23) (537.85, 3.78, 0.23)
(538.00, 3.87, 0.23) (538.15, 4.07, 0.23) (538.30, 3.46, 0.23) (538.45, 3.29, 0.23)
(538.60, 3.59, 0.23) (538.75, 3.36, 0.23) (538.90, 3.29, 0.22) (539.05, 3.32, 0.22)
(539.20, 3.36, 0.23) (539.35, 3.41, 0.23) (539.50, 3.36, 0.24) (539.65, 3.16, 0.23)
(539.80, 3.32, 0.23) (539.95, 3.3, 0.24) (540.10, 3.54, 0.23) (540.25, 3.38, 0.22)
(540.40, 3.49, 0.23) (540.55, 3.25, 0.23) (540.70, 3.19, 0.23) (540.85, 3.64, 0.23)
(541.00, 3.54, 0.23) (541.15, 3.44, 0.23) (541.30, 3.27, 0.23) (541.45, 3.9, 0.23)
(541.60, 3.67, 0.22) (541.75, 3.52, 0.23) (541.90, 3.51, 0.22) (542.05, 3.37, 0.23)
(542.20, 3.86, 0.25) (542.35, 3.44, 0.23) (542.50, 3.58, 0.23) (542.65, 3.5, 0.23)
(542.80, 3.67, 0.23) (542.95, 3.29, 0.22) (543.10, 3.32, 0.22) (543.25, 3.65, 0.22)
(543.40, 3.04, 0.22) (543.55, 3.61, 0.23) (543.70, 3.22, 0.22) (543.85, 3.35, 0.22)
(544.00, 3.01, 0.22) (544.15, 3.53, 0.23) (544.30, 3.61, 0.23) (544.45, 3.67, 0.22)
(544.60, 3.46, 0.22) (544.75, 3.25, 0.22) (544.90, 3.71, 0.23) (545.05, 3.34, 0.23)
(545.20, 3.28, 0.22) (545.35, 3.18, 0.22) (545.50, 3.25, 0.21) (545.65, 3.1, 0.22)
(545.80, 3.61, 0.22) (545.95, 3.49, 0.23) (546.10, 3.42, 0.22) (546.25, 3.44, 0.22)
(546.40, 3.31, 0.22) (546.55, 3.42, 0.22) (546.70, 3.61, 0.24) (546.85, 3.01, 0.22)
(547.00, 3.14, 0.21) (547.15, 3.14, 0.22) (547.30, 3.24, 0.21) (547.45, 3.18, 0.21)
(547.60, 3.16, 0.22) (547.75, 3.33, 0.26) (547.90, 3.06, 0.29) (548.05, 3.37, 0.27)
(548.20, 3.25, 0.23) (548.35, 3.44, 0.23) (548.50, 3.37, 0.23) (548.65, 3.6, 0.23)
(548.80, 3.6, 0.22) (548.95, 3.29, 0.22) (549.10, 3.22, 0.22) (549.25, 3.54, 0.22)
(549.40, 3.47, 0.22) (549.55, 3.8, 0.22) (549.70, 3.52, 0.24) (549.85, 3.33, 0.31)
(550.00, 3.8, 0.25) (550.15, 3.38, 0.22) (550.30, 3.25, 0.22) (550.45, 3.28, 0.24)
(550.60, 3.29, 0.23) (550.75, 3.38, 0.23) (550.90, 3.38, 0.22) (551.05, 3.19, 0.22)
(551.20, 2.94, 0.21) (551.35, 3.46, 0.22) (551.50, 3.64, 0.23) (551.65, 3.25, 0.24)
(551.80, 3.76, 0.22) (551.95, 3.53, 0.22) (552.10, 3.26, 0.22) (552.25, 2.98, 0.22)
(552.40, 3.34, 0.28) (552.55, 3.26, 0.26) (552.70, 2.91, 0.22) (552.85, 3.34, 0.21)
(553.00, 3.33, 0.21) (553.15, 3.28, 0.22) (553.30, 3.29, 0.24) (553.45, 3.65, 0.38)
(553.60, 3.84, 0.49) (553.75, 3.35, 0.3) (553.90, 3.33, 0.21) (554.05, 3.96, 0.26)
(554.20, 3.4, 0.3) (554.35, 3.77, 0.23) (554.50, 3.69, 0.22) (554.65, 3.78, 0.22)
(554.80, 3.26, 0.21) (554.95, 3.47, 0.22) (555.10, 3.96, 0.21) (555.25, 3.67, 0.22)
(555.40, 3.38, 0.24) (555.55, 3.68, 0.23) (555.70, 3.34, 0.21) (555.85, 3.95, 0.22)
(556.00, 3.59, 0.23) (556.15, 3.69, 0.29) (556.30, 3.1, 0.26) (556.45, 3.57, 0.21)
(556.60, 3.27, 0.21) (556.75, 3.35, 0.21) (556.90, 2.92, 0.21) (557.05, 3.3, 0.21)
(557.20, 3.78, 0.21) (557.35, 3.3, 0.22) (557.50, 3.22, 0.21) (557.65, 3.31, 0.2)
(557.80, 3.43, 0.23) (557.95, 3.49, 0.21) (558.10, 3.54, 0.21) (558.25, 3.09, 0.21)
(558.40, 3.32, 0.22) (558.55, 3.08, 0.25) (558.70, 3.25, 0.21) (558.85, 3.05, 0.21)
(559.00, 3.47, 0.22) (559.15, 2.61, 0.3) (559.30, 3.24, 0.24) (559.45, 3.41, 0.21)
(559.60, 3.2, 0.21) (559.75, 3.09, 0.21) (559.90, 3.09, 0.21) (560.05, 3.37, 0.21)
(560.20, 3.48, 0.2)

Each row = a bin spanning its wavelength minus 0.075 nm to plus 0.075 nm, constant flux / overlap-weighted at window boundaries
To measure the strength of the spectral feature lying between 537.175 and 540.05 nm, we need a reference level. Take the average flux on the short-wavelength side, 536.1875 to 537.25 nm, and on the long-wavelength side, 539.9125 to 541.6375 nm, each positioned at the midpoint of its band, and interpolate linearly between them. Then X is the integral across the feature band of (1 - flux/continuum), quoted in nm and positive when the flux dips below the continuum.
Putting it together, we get 0.013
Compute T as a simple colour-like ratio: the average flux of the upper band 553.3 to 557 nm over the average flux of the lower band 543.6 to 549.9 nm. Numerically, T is 1.05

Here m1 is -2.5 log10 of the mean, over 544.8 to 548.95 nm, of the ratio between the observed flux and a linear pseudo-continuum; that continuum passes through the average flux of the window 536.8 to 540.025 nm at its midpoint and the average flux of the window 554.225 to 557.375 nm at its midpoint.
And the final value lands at 0.05 mag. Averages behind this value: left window 3.48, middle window 3.33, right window 3.52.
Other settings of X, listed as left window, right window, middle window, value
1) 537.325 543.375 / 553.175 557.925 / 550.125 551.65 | 0.08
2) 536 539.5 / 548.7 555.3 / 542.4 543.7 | 0.02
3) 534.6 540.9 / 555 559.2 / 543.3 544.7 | 0.04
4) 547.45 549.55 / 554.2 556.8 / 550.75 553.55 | 0.11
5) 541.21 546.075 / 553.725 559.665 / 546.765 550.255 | 0.08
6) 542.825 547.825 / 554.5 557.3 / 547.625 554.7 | 0.05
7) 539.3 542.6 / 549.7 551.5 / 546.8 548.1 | 0.08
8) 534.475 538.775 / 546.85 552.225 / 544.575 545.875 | 0.04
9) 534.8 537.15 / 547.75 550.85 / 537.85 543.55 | 0.12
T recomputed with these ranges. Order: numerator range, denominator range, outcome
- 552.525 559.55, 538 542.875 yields 0.98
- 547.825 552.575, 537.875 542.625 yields 0.97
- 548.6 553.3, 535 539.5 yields 0.94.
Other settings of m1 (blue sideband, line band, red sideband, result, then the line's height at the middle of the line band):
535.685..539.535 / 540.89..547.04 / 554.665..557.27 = 0.03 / 3.54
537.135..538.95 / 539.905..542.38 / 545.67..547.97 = -0.01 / 3.47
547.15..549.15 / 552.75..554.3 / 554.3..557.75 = -0.01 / 3.43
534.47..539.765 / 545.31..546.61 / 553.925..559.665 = 0.04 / 3.49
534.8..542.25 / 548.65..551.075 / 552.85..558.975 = 0.01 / 3.48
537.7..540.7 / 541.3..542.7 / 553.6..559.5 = -0.04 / 3.45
